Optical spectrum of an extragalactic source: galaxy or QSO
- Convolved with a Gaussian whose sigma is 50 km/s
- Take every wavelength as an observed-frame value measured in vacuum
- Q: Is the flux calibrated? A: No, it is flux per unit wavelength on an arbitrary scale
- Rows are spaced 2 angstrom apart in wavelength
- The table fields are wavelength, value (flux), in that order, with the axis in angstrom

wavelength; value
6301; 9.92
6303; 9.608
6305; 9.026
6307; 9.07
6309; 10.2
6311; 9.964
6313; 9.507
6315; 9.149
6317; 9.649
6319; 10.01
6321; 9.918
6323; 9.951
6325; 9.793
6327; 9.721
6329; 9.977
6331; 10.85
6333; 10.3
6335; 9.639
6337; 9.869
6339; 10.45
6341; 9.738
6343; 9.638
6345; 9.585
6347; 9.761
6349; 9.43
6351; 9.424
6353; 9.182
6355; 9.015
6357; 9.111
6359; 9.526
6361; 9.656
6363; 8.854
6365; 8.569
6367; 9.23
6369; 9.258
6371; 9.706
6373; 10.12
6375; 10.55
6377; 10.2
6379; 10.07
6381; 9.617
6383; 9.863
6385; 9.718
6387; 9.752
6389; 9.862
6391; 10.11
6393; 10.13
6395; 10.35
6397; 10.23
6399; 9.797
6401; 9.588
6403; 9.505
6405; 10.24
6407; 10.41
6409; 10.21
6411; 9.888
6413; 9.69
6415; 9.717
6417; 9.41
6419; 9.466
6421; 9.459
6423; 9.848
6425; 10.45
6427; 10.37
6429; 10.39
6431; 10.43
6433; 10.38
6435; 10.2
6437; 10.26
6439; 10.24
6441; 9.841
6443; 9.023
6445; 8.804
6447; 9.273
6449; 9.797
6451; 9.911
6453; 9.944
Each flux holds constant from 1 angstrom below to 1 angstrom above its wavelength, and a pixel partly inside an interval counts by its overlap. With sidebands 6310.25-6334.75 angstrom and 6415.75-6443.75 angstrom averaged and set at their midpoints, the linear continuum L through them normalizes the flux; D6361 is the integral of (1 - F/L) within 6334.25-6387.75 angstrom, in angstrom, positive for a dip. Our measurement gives 1.7 angstrom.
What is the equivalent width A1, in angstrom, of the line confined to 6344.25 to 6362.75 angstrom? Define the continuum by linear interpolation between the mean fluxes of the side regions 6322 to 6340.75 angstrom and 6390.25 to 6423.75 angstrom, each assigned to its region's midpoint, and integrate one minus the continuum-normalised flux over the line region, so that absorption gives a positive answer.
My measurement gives 1.1 angstrom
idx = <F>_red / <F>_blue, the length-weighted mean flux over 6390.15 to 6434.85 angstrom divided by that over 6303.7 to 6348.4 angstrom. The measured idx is 1.0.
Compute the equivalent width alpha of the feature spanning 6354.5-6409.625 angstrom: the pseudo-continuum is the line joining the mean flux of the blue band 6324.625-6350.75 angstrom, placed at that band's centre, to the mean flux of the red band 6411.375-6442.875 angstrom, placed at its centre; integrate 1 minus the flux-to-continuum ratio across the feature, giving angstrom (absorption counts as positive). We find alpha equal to 1.0 angstrom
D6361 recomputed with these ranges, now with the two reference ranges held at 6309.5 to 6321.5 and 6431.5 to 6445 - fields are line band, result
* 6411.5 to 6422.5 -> 0.34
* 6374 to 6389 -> -0.21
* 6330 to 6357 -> 0.06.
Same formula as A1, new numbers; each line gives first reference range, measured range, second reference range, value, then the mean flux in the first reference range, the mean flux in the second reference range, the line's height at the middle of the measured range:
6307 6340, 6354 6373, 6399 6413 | 1.3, 9.91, 9.94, 9.92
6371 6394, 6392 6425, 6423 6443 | 0.7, 9.99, 10.2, 10.1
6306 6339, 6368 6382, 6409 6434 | 0.0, 9.87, 9.97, 9.92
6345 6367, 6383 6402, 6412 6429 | -0.7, 9.27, 9.84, 9.59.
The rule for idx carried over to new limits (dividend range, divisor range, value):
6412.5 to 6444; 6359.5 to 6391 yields 1.03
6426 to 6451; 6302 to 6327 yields 1.03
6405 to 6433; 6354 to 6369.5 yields 1.09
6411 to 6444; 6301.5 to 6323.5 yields 1.03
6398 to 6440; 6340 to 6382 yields 1.05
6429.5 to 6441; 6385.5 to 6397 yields 1.02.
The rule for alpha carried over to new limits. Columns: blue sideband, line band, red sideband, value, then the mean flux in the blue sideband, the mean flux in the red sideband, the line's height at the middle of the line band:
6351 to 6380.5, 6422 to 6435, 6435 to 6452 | -0.9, 9.5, 9.68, 9.64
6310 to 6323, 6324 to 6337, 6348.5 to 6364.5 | -0.7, 9.72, 9.25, 9.55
